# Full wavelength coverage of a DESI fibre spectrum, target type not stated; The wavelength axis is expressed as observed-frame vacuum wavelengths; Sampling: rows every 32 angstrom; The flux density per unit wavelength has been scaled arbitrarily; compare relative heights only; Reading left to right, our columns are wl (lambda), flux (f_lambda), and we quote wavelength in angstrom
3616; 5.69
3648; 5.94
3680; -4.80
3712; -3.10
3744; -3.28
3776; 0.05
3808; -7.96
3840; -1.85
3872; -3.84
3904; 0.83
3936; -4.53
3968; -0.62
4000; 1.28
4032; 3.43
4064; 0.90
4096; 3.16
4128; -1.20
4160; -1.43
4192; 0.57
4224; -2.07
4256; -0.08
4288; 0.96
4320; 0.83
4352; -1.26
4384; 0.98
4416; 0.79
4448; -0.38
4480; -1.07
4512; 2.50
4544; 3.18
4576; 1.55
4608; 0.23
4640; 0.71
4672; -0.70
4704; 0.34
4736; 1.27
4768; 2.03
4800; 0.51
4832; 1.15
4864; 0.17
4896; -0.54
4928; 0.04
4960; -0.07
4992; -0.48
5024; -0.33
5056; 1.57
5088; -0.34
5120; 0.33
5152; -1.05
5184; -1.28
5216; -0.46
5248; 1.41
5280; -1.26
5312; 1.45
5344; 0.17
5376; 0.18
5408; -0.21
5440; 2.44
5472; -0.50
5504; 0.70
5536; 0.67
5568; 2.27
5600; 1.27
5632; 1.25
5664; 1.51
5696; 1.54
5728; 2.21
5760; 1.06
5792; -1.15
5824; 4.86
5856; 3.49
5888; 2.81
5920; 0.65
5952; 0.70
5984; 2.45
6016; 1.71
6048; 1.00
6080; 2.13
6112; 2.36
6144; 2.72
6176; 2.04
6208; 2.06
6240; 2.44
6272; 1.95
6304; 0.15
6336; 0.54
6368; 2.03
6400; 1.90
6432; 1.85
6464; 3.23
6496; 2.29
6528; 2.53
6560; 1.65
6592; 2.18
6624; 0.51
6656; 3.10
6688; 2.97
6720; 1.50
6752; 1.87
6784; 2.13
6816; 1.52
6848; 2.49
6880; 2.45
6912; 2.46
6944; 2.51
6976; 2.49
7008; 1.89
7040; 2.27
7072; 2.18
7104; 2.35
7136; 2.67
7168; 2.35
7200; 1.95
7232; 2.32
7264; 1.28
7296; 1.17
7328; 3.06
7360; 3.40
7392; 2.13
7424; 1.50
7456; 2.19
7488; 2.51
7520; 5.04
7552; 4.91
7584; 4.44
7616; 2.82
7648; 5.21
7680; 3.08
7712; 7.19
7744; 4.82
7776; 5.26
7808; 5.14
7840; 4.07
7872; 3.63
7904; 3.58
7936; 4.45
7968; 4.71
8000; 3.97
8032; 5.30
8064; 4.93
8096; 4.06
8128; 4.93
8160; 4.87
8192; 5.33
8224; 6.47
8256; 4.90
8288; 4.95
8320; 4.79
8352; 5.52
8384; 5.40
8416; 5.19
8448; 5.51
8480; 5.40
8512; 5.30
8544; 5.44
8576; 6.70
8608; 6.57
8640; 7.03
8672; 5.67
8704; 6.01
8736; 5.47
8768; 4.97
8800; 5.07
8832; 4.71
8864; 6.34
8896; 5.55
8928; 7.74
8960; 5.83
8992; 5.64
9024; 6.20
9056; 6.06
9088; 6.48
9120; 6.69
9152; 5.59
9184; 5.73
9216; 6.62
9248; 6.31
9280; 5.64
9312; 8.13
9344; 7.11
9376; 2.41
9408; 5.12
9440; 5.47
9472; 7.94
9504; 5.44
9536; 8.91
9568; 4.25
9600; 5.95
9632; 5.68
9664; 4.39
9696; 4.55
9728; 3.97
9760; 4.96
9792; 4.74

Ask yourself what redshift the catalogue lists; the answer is 0.883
